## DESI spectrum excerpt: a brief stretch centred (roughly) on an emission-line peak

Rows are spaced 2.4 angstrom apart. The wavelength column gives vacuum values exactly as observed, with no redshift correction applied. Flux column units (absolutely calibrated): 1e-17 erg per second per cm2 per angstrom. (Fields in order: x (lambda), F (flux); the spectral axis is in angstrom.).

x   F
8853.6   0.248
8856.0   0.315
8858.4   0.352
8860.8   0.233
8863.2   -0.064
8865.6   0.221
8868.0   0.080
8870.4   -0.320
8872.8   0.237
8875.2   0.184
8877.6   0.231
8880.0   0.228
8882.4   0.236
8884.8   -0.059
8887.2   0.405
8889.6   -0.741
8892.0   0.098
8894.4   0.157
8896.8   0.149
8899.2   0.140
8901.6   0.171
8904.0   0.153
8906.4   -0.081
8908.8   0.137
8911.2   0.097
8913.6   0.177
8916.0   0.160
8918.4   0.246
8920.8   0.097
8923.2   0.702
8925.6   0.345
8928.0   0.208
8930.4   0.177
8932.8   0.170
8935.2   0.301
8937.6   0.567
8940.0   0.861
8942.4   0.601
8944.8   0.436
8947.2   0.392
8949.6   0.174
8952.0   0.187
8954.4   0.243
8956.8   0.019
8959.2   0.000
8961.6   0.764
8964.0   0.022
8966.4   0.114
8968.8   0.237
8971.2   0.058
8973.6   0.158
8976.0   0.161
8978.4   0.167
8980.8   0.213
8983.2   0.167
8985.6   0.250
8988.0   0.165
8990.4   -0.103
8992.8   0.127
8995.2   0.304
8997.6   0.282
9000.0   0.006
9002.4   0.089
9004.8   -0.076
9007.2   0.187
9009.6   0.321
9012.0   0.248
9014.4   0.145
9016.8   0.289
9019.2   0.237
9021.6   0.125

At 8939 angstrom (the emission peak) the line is [O III] 5007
